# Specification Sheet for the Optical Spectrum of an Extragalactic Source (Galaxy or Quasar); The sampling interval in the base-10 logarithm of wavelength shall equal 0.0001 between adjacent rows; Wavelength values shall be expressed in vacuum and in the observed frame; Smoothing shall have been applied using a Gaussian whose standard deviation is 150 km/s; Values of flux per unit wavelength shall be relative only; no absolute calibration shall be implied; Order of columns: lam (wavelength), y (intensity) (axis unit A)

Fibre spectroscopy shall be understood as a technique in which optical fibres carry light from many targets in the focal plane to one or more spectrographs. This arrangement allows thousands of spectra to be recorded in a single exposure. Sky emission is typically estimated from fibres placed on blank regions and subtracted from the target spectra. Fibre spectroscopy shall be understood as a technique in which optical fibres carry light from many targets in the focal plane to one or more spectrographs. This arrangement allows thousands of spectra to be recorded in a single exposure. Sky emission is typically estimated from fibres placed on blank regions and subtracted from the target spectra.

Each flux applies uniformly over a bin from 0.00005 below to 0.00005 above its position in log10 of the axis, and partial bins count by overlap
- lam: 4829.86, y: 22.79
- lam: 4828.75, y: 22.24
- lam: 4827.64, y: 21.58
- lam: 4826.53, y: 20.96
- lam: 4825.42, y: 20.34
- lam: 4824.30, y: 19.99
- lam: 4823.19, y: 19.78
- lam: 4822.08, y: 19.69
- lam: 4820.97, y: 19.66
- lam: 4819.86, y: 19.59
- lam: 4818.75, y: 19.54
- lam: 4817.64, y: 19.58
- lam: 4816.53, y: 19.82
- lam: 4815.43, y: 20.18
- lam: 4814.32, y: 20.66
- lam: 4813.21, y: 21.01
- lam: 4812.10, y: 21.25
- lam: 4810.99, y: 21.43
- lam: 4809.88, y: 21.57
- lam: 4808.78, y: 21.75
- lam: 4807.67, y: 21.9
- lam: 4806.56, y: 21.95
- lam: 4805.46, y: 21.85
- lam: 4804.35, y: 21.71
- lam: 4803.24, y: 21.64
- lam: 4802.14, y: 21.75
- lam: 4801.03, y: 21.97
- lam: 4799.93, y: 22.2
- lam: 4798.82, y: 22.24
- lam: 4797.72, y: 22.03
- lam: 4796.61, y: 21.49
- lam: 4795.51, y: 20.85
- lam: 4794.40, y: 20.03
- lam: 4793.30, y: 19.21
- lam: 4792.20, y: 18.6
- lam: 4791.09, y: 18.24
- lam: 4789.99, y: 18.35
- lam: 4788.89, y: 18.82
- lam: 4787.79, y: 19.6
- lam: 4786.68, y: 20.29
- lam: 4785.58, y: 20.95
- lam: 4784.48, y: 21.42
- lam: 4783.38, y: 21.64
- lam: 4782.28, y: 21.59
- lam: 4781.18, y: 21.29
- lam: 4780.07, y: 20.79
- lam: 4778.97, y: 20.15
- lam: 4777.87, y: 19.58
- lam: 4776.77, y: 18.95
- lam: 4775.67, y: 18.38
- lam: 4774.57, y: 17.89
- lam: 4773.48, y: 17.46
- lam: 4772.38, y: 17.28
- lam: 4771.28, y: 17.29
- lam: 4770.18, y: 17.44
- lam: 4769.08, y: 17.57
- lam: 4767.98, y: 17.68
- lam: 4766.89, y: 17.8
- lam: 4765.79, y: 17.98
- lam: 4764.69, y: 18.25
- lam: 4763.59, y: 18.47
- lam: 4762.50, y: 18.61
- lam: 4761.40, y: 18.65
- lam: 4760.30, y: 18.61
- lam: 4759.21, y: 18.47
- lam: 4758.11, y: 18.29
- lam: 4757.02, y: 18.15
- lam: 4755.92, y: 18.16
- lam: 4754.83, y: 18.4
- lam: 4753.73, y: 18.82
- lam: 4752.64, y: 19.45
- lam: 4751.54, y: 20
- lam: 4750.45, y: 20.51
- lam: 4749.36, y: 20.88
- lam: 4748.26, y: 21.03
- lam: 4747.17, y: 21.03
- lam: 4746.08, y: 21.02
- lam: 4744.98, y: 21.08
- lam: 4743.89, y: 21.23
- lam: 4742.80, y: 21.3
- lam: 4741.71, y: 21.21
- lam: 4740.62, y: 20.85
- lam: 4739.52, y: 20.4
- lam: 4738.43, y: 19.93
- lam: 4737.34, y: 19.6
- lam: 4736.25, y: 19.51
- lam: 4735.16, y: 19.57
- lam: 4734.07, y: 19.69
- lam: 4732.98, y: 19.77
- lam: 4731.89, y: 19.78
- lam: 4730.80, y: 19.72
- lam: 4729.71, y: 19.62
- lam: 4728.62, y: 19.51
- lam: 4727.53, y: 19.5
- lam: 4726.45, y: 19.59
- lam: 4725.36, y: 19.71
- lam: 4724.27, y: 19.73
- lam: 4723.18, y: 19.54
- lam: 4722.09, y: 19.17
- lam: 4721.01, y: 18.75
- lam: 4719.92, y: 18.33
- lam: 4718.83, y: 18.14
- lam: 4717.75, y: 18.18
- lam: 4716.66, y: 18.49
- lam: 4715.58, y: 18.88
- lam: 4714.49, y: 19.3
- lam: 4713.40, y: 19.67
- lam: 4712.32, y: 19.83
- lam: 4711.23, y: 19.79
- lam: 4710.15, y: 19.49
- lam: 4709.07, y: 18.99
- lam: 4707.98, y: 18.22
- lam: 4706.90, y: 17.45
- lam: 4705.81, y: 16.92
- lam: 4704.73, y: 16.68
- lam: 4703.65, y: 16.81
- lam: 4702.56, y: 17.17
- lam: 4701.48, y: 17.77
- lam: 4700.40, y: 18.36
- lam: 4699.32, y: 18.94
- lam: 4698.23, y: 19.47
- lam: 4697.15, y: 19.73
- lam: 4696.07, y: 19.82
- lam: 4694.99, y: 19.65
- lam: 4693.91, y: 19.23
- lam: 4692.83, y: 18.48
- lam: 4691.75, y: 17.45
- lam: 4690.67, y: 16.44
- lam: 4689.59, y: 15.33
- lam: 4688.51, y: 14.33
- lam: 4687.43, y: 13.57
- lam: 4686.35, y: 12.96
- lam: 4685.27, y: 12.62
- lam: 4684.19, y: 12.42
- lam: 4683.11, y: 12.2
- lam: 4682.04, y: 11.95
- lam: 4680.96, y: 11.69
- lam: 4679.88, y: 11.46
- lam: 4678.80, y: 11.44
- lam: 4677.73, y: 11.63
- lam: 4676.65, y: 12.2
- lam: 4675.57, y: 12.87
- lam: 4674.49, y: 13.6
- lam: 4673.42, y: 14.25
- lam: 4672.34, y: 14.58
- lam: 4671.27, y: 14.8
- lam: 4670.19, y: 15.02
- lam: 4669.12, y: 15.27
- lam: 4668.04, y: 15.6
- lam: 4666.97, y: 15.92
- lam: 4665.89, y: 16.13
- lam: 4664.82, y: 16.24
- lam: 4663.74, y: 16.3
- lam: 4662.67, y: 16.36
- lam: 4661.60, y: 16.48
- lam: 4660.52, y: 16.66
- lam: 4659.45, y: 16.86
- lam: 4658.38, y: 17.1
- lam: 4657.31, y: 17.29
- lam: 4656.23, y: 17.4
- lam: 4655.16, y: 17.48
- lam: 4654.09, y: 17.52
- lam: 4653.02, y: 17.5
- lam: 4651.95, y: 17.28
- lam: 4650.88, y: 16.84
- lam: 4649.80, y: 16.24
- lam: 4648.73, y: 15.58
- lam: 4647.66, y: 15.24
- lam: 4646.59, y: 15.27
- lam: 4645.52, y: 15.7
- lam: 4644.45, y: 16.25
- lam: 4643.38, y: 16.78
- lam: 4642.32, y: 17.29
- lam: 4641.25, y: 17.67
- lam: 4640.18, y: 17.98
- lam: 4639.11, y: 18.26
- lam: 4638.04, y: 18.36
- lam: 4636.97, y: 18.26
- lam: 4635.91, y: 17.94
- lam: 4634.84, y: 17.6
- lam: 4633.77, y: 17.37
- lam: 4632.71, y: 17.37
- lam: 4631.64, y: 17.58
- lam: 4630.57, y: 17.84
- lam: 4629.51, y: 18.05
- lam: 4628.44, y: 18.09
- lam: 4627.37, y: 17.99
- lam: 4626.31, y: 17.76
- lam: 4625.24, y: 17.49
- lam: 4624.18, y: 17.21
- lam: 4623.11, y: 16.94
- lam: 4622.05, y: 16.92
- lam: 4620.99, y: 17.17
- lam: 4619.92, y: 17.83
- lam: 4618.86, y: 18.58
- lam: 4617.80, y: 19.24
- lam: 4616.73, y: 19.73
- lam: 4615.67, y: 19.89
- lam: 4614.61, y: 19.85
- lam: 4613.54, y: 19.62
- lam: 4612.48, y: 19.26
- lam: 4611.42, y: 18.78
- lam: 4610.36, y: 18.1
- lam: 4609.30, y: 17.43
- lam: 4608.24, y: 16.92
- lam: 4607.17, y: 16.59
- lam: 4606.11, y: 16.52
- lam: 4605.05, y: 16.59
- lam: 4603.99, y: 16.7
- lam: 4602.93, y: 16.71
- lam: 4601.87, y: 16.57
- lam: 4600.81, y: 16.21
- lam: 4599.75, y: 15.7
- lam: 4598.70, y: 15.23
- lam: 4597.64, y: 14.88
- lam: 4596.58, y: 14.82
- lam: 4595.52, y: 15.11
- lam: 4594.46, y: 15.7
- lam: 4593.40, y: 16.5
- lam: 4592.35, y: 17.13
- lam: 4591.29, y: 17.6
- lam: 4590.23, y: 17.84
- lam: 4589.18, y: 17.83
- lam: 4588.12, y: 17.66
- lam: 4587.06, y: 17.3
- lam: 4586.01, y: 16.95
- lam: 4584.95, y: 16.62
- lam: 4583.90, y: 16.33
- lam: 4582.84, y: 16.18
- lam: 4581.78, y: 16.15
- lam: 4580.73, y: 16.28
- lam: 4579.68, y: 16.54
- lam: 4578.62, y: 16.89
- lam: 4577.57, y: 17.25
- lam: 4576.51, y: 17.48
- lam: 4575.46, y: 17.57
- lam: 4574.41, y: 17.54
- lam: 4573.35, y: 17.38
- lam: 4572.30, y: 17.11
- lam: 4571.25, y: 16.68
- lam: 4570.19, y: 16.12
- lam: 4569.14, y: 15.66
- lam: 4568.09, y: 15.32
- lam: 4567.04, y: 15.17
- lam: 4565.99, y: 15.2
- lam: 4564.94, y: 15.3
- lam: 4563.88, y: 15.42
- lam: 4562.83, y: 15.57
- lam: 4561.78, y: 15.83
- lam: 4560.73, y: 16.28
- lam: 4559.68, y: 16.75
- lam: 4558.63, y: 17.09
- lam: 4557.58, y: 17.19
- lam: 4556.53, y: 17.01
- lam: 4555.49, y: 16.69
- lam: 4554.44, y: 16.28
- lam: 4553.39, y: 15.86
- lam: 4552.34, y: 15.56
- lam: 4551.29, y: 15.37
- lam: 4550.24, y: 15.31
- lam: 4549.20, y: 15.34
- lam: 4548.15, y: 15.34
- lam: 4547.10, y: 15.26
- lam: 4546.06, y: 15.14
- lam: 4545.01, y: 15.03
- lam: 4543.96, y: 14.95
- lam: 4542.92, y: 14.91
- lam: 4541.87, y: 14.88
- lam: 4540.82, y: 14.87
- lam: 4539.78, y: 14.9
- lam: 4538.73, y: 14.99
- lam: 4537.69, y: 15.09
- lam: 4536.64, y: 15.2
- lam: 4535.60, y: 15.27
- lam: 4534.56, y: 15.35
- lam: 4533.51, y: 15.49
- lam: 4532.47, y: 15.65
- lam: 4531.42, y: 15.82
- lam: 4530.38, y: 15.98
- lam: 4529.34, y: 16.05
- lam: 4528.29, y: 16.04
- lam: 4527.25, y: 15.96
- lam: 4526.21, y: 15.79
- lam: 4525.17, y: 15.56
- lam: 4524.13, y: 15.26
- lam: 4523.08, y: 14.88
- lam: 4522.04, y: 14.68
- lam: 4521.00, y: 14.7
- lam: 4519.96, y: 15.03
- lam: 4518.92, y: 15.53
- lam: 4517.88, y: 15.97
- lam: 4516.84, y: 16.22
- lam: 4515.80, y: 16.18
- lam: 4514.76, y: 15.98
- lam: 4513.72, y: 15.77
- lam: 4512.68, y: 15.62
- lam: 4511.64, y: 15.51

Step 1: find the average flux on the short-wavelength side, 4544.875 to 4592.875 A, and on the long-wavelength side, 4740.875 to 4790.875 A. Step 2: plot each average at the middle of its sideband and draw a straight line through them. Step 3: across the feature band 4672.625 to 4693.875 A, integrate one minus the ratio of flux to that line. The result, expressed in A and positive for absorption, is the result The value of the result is 5.2 A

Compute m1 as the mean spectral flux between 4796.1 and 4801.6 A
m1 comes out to 22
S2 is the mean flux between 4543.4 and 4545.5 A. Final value 15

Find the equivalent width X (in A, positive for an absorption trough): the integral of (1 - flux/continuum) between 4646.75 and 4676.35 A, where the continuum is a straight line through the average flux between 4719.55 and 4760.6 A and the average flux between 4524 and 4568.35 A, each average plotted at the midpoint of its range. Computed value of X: 3.4 A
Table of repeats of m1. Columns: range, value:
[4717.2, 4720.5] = 18.2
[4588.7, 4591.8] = 17.8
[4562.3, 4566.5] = 15.3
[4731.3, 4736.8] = 19.7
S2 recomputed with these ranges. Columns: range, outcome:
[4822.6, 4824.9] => 19.8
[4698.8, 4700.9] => 18.7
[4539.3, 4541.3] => 14.9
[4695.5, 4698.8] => 19.6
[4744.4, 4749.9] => 21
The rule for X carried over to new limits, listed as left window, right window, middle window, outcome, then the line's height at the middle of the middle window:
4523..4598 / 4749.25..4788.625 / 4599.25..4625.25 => -1.44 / 16.8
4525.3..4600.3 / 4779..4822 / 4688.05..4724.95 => 0.97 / 18.9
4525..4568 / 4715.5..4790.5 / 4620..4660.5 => 0.24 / 17.3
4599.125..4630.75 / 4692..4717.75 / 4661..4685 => 5.64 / 18.3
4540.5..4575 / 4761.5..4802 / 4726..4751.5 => -1.96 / 18.8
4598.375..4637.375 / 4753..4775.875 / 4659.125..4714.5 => 5.64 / 17.9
